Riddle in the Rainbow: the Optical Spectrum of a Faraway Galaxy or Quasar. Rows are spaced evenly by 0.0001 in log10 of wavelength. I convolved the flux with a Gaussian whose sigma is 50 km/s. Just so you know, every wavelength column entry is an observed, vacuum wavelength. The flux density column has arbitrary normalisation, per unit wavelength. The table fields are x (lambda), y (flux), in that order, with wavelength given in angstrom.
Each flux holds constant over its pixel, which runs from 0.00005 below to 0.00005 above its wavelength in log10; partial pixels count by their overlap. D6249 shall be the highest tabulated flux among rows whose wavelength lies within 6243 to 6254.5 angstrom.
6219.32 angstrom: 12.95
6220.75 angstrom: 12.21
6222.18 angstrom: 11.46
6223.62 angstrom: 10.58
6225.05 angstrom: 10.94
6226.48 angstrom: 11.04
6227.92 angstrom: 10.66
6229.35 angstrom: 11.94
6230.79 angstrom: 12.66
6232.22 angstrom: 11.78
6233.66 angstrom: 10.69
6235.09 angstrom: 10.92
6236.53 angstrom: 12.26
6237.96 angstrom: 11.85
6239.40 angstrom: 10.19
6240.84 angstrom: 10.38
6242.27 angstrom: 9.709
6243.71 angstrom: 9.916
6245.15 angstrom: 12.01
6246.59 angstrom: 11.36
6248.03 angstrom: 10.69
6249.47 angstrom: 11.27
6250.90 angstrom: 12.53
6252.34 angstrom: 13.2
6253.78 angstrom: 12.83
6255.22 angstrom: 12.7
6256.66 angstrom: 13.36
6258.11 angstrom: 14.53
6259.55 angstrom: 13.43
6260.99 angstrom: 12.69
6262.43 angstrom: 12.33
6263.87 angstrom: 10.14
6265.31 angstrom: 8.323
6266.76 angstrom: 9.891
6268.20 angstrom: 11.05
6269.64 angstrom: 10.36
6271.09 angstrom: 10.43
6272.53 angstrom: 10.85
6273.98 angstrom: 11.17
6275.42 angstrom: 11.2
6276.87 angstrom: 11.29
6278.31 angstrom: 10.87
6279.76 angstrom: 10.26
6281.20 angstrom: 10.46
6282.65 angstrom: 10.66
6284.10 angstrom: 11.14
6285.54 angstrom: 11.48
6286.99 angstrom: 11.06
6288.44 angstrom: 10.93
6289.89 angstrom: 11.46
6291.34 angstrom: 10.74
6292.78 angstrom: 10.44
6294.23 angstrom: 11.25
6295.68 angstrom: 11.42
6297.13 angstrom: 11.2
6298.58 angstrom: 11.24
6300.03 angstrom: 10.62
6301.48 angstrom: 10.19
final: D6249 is 13.2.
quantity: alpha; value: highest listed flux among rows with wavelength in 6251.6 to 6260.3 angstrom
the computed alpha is 14.53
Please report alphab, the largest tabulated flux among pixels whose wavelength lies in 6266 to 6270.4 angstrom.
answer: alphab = 11.05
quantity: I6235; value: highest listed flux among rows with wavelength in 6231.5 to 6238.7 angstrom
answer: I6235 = 12.26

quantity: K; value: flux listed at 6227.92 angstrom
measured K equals 10.66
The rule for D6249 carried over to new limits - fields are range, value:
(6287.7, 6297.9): 11.46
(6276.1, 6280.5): 11.29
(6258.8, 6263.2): 13.43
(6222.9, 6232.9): 12.66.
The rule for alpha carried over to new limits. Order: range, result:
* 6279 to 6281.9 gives 10.46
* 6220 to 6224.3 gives 12.21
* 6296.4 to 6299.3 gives 11.24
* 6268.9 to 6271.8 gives 10.43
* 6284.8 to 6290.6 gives 11.48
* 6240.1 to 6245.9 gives 12.01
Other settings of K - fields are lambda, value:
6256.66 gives 13.36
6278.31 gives 10.87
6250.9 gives 12.53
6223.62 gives 10.58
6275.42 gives 11.2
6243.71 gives 9.916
